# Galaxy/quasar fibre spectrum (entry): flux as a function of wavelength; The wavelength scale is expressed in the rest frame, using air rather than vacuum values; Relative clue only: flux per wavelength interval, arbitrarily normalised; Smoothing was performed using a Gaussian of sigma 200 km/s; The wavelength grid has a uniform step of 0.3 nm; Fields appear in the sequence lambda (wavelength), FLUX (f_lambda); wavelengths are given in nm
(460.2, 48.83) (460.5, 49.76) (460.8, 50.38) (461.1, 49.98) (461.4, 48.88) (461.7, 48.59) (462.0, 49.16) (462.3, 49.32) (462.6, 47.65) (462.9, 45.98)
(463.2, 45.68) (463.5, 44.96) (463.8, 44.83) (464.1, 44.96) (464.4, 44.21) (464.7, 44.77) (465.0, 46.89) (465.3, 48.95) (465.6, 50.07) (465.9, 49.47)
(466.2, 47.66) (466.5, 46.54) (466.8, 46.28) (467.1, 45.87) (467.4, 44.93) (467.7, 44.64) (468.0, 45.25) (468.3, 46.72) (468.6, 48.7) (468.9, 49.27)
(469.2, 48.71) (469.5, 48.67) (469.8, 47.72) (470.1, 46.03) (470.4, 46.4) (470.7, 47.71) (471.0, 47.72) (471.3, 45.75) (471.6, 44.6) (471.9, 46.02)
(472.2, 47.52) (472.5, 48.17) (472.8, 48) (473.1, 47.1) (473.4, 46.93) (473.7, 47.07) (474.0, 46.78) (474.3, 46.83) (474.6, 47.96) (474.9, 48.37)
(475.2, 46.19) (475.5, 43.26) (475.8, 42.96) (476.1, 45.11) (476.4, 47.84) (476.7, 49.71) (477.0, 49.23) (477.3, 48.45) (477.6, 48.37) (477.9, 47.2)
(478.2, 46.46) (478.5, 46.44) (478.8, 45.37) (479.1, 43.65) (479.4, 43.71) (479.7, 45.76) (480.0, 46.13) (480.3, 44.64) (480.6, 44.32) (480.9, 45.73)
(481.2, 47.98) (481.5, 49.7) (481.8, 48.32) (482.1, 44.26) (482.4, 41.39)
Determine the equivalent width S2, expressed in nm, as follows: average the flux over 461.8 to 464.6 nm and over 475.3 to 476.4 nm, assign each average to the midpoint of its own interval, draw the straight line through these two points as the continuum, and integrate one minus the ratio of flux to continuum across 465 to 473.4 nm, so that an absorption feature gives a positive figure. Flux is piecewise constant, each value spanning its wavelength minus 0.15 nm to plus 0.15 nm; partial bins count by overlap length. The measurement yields -0.33 nm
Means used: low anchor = 46.3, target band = 47.2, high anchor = 44.4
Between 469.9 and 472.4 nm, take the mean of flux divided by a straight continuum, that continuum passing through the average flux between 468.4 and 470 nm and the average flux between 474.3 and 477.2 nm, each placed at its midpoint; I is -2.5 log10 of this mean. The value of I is 0.03 mag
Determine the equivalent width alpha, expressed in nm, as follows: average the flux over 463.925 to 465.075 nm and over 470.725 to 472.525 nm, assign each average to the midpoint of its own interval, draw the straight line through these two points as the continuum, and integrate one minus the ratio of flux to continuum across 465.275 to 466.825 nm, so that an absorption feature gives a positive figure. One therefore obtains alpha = -0.10 nm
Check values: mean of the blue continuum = 45.1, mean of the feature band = 48.2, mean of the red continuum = 46.6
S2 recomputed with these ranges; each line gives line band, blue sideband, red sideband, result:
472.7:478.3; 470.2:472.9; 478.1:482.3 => -0.08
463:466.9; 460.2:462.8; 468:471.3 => 0.15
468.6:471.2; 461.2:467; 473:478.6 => -0.04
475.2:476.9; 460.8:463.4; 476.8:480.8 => 0.02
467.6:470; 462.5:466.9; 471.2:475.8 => -0.05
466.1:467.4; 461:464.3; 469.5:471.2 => 0.02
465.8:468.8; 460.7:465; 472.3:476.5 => 0.02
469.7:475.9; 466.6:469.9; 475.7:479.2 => 0.03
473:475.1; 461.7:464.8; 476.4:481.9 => -0.03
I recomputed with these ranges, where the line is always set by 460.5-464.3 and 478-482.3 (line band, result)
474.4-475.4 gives -0.02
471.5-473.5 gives -0.01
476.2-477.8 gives -0.06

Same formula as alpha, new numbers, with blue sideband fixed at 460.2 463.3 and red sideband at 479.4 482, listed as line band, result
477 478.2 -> -0.03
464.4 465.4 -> 0.04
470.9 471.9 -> 0.03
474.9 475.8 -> 0.04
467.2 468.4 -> 0.06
